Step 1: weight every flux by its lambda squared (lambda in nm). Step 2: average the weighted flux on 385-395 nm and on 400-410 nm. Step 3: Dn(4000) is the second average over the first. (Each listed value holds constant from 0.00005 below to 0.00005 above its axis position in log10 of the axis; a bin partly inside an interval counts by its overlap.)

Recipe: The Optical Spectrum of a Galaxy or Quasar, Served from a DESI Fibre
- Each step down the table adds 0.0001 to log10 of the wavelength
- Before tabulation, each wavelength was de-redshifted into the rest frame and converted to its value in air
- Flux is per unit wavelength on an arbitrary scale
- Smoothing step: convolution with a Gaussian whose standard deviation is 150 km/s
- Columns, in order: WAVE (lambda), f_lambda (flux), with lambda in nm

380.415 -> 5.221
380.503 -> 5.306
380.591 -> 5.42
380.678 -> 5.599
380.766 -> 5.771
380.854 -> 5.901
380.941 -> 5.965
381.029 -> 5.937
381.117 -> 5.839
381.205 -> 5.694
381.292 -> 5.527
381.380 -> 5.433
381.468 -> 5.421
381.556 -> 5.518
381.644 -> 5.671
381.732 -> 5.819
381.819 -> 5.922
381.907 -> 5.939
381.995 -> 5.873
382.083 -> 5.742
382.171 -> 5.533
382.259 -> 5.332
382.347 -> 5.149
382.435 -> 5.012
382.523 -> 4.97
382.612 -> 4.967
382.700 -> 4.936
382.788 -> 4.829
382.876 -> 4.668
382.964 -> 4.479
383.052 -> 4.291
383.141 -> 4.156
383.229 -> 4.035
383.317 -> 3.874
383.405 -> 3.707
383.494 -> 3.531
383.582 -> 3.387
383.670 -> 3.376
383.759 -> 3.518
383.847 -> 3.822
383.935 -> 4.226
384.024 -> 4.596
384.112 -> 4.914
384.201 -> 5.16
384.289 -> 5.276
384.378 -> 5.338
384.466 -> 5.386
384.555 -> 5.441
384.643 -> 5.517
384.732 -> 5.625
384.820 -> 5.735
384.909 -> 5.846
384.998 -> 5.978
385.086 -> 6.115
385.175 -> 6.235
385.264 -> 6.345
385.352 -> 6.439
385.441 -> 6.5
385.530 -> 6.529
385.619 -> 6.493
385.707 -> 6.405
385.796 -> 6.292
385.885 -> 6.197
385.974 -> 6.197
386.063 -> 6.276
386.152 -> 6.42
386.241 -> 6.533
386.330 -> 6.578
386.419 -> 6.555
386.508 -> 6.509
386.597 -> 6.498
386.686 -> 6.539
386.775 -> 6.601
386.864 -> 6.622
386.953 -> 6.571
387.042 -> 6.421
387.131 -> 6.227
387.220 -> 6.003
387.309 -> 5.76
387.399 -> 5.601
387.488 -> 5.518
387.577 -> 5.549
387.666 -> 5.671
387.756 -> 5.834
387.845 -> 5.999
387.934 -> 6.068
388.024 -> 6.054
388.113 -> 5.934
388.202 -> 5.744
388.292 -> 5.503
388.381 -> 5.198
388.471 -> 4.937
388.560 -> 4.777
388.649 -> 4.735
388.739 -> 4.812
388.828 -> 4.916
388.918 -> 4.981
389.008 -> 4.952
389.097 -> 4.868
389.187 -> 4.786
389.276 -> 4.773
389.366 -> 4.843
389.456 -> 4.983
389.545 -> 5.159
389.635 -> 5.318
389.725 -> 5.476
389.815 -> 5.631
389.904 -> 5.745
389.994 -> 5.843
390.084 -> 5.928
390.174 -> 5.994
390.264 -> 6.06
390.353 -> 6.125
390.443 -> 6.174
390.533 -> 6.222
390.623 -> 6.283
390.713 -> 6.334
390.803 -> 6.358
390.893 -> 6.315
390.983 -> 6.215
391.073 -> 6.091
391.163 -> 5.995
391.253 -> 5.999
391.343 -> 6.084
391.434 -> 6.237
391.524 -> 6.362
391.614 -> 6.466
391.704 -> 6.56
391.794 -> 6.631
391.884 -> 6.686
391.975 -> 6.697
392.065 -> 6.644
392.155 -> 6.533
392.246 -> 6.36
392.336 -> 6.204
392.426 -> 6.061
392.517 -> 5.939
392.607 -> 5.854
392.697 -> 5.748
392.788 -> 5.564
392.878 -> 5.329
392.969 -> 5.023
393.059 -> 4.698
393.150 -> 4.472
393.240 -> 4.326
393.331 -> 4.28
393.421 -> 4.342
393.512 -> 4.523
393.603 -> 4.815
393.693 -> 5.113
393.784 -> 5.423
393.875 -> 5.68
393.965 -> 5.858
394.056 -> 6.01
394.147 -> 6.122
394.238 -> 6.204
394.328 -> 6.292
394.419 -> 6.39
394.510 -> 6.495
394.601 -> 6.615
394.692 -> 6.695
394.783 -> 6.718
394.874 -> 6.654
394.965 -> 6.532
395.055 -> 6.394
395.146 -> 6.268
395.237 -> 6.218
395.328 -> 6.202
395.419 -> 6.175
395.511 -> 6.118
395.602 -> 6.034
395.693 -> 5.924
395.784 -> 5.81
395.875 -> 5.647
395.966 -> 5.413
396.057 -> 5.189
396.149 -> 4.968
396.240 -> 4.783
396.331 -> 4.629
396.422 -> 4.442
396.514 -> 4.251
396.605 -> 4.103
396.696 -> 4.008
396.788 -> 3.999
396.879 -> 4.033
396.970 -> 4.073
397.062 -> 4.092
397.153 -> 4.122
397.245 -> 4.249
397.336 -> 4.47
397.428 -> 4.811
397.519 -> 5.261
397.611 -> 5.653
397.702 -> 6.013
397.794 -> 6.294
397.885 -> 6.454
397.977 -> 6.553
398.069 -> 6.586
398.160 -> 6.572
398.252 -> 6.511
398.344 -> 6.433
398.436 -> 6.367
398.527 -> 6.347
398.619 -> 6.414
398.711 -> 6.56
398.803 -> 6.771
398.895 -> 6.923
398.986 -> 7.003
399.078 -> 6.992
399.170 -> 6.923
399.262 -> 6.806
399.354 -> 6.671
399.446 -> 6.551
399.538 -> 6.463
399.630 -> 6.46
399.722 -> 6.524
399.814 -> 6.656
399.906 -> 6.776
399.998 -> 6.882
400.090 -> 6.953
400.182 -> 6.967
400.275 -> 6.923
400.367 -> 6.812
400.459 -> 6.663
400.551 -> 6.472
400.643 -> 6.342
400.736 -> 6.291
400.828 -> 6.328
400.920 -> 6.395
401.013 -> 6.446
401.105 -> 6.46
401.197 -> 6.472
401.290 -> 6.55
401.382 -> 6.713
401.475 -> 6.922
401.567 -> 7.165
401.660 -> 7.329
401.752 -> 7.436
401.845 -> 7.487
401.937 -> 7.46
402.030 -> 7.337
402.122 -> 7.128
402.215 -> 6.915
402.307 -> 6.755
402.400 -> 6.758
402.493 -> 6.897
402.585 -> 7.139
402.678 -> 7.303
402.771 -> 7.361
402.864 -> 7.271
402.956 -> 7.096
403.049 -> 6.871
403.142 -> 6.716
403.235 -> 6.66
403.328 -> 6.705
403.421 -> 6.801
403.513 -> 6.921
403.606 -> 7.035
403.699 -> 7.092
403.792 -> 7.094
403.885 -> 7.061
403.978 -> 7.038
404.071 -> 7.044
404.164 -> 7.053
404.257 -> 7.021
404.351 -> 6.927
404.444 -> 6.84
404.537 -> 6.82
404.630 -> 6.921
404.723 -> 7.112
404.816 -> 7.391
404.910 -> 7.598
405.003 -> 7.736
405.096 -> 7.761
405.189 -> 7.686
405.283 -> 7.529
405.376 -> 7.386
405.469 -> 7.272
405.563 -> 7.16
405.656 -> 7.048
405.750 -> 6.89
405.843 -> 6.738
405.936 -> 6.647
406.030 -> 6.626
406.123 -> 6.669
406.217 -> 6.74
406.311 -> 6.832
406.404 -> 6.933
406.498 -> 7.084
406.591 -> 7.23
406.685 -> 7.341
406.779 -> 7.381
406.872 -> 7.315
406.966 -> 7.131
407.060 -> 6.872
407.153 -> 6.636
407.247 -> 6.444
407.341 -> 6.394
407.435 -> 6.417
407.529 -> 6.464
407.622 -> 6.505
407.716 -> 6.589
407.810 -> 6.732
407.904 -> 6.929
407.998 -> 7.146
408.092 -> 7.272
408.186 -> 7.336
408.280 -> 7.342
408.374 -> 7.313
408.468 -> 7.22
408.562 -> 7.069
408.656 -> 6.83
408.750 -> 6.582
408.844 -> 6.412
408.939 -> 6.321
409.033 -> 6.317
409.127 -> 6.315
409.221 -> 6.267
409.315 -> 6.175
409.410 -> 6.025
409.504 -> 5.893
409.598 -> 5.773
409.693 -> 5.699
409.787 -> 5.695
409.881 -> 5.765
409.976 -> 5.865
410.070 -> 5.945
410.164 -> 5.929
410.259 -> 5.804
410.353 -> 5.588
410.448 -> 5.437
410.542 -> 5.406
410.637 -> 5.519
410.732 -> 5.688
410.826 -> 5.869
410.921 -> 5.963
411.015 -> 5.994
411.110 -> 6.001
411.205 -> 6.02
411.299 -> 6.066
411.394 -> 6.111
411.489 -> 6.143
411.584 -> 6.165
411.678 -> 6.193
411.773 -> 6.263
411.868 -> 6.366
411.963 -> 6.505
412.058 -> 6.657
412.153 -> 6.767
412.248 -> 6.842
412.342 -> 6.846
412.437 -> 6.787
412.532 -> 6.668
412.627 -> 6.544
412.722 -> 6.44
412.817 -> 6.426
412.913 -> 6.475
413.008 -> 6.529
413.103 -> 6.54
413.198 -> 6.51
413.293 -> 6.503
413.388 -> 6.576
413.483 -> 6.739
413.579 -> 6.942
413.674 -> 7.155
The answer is 1.3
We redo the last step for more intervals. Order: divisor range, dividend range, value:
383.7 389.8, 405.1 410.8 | 1.30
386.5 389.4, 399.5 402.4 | 1.29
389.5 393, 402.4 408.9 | 1.24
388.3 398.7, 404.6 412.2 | 1.26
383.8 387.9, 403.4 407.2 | 1.32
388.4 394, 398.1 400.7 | 1.24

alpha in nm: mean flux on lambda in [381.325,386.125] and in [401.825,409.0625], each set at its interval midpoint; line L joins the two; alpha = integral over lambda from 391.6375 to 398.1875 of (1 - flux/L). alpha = 0.603 nm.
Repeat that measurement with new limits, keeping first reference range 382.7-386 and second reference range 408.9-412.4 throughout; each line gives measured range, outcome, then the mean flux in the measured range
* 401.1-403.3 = -0.48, 7.02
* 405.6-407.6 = -0.31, 6.85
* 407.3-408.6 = -0.21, 6.91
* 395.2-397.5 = 0.25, 4.95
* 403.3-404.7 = -0.27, 6.97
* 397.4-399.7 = -0.32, 6.43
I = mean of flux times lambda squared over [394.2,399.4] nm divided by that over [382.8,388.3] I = 1.1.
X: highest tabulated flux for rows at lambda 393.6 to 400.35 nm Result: 7.003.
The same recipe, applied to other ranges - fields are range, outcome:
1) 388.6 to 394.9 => 6.718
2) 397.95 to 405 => 7.598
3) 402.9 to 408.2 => 7.761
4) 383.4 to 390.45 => 6.622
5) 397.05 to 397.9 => 6.454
